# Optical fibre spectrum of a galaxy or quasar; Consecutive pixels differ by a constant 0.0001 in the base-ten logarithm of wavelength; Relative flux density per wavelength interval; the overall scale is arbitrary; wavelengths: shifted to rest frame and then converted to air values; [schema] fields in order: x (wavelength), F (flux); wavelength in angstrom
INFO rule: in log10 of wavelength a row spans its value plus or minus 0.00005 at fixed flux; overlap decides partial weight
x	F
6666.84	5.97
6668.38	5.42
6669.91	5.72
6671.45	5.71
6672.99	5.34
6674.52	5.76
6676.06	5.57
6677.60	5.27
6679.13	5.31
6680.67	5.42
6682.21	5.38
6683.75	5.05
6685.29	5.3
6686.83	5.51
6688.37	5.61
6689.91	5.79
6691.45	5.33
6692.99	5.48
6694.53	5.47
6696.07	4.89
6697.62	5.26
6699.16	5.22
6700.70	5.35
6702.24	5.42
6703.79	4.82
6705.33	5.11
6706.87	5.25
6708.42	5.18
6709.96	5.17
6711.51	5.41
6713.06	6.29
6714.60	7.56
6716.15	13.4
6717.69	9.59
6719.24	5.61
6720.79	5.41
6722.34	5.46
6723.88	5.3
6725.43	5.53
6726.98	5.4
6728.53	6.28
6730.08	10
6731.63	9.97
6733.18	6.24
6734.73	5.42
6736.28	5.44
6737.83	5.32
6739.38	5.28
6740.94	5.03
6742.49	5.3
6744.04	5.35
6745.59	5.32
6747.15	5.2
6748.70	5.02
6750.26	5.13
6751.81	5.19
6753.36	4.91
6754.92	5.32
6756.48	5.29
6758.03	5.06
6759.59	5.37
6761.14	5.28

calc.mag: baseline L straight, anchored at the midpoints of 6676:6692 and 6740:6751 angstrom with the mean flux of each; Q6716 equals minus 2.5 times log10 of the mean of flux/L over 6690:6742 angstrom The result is -0.16 mag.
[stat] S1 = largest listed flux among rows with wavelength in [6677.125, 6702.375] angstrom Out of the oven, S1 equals 5.79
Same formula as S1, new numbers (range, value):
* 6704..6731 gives 13.4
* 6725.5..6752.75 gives 10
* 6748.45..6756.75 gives 5.32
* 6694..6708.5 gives 5.47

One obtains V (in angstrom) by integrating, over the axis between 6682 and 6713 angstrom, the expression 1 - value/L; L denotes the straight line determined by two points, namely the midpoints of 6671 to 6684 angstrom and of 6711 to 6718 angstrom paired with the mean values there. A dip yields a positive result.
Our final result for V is 7.4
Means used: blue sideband 5.43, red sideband 8.49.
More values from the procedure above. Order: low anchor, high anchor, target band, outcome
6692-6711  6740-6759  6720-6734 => -3.8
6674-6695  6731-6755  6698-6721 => -3.5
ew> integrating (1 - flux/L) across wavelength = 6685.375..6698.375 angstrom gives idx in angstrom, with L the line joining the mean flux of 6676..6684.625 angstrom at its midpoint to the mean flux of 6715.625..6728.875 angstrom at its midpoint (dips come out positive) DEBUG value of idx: 0.7 angstrom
